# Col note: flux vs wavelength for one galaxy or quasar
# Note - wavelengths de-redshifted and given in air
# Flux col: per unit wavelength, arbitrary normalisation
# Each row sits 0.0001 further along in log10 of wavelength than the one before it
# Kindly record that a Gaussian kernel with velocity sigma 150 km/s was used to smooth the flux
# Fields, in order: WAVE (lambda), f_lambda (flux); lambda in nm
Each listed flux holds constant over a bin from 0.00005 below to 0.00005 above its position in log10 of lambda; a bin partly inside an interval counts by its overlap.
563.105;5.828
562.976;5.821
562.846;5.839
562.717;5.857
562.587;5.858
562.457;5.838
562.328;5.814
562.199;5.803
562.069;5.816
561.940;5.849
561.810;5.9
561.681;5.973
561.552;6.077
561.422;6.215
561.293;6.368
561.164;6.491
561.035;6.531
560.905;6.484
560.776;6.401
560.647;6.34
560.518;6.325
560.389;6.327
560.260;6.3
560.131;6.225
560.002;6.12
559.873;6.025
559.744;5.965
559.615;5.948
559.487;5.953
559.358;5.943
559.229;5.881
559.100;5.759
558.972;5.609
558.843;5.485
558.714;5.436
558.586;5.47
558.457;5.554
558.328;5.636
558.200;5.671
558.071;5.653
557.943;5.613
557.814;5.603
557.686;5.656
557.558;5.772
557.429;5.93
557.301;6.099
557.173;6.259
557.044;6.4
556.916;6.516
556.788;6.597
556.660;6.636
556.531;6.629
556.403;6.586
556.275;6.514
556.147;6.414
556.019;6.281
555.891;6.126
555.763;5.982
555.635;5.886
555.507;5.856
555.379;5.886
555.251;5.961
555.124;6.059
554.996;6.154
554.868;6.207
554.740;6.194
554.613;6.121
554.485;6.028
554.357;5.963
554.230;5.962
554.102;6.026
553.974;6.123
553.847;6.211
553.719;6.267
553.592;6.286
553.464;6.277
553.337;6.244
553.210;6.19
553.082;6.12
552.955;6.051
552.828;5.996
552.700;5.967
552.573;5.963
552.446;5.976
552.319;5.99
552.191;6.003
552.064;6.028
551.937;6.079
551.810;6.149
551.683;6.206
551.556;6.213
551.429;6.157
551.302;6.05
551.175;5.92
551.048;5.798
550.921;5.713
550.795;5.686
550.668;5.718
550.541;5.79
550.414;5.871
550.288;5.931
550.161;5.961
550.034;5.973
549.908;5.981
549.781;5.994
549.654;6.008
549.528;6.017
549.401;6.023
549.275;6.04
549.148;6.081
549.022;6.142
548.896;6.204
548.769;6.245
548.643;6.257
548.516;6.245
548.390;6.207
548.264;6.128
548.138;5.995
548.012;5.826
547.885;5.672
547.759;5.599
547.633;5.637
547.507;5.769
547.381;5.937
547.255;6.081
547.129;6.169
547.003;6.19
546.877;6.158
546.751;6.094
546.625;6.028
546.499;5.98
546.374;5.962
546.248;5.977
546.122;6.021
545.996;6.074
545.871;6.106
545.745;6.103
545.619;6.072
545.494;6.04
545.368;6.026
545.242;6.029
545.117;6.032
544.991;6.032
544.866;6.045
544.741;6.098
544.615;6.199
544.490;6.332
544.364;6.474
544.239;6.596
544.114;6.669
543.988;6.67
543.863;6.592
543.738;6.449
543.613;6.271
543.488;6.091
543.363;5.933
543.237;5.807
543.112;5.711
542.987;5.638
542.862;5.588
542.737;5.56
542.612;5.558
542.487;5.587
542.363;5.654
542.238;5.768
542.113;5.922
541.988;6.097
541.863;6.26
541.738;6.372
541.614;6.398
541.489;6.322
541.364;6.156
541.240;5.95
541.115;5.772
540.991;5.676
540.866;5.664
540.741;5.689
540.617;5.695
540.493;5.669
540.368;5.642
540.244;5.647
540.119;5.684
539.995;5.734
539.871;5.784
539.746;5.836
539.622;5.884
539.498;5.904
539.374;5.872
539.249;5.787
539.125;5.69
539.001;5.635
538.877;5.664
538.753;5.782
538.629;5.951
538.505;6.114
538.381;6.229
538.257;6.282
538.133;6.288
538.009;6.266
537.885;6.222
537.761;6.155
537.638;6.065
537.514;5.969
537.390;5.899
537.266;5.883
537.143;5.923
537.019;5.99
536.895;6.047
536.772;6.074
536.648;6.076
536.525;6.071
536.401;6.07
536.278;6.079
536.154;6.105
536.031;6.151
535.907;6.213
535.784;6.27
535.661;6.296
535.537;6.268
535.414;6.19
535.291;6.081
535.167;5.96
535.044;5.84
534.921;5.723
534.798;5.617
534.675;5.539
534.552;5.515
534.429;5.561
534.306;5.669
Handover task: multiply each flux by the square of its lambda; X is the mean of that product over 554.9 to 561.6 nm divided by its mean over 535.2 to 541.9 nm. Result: 1.09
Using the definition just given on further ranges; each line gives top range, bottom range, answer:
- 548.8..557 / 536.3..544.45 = 1.07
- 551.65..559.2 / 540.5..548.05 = 1.05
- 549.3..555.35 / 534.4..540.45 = 1.07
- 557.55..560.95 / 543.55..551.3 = 1.01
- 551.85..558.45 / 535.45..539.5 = 1.07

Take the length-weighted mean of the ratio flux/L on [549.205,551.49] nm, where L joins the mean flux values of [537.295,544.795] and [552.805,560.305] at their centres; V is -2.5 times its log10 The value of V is 0.02 mag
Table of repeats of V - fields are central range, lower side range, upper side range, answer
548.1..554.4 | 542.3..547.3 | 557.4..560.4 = -0.02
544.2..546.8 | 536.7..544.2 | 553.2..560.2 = -0.02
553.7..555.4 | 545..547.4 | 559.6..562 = 0.01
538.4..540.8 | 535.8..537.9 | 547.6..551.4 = 0.05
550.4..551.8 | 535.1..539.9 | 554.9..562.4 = 0.02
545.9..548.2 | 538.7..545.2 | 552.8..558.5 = 0.01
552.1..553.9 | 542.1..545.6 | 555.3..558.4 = -0.01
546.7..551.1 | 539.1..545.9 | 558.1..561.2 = 0.00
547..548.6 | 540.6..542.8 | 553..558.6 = 0.01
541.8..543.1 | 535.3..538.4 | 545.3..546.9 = 0.06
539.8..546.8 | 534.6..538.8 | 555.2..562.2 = 0.01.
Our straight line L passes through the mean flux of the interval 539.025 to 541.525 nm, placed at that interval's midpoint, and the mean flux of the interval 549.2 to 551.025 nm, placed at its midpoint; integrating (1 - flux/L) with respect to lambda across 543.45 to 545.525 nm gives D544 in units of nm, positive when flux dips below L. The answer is -0.16 nm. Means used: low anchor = 5.79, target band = 6.28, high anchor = 5.91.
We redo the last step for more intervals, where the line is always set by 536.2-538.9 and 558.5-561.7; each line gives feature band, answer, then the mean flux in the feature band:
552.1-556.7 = -0.06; 6.14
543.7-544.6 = -0.07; 6.53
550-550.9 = 0.03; 5.84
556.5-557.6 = -0.05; 6.31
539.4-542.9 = 0.13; 5.84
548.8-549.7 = 0.00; 6.08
